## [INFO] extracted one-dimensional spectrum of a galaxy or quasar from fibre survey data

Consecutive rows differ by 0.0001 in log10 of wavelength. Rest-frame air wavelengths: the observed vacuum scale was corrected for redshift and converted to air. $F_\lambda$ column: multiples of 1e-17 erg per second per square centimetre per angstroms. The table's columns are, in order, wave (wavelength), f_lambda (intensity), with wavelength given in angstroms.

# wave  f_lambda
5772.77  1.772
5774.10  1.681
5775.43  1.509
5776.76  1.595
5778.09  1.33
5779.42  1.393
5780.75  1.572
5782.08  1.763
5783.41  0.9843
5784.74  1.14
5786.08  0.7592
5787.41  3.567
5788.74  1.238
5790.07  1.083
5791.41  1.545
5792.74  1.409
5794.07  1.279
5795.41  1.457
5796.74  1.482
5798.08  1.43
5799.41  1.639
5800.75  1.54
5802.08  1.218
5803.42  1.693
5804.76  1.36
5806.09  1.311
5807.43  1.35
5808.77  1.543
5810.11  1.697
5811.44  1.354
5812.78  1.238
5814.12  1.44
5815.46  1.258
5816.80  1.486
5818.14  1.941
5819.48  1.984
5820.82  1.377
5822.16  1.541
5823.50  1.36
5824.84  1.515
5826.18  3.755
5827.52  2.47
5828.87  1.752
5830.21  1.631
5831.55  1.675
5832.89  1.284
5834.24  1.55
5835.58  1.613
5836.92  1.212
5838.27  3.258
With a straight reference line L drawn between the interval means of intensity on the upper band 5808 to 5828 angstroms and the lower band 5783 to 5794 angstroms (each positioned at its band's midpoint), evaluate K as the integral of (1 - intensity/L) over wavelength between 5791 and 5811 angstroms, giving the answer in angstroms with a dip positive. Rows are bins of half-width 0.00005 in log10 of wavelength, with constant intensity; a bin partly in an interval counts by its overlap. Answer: 1.4 angstroms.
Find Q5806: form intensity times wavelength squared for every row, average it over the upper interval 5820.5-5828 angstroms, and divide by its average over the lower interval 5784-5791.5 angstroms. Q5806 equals 1.32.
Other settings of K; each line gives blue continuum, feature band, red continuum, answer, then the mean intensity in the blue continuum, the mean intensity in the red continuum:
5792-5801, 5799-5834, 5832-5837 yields -4.2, 1.46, 1.45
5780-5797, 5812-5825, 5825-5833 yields 2.9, 1.48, 2.11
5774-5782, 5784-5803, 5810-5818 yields -0.1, 1.52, 1.43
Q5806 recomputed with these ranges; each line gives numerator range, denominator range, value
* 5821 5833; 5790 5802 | 1.33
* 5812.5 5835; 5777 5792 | 1.18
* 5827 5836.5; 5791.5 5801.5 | 1.16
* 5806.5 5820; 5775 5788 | 0.99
